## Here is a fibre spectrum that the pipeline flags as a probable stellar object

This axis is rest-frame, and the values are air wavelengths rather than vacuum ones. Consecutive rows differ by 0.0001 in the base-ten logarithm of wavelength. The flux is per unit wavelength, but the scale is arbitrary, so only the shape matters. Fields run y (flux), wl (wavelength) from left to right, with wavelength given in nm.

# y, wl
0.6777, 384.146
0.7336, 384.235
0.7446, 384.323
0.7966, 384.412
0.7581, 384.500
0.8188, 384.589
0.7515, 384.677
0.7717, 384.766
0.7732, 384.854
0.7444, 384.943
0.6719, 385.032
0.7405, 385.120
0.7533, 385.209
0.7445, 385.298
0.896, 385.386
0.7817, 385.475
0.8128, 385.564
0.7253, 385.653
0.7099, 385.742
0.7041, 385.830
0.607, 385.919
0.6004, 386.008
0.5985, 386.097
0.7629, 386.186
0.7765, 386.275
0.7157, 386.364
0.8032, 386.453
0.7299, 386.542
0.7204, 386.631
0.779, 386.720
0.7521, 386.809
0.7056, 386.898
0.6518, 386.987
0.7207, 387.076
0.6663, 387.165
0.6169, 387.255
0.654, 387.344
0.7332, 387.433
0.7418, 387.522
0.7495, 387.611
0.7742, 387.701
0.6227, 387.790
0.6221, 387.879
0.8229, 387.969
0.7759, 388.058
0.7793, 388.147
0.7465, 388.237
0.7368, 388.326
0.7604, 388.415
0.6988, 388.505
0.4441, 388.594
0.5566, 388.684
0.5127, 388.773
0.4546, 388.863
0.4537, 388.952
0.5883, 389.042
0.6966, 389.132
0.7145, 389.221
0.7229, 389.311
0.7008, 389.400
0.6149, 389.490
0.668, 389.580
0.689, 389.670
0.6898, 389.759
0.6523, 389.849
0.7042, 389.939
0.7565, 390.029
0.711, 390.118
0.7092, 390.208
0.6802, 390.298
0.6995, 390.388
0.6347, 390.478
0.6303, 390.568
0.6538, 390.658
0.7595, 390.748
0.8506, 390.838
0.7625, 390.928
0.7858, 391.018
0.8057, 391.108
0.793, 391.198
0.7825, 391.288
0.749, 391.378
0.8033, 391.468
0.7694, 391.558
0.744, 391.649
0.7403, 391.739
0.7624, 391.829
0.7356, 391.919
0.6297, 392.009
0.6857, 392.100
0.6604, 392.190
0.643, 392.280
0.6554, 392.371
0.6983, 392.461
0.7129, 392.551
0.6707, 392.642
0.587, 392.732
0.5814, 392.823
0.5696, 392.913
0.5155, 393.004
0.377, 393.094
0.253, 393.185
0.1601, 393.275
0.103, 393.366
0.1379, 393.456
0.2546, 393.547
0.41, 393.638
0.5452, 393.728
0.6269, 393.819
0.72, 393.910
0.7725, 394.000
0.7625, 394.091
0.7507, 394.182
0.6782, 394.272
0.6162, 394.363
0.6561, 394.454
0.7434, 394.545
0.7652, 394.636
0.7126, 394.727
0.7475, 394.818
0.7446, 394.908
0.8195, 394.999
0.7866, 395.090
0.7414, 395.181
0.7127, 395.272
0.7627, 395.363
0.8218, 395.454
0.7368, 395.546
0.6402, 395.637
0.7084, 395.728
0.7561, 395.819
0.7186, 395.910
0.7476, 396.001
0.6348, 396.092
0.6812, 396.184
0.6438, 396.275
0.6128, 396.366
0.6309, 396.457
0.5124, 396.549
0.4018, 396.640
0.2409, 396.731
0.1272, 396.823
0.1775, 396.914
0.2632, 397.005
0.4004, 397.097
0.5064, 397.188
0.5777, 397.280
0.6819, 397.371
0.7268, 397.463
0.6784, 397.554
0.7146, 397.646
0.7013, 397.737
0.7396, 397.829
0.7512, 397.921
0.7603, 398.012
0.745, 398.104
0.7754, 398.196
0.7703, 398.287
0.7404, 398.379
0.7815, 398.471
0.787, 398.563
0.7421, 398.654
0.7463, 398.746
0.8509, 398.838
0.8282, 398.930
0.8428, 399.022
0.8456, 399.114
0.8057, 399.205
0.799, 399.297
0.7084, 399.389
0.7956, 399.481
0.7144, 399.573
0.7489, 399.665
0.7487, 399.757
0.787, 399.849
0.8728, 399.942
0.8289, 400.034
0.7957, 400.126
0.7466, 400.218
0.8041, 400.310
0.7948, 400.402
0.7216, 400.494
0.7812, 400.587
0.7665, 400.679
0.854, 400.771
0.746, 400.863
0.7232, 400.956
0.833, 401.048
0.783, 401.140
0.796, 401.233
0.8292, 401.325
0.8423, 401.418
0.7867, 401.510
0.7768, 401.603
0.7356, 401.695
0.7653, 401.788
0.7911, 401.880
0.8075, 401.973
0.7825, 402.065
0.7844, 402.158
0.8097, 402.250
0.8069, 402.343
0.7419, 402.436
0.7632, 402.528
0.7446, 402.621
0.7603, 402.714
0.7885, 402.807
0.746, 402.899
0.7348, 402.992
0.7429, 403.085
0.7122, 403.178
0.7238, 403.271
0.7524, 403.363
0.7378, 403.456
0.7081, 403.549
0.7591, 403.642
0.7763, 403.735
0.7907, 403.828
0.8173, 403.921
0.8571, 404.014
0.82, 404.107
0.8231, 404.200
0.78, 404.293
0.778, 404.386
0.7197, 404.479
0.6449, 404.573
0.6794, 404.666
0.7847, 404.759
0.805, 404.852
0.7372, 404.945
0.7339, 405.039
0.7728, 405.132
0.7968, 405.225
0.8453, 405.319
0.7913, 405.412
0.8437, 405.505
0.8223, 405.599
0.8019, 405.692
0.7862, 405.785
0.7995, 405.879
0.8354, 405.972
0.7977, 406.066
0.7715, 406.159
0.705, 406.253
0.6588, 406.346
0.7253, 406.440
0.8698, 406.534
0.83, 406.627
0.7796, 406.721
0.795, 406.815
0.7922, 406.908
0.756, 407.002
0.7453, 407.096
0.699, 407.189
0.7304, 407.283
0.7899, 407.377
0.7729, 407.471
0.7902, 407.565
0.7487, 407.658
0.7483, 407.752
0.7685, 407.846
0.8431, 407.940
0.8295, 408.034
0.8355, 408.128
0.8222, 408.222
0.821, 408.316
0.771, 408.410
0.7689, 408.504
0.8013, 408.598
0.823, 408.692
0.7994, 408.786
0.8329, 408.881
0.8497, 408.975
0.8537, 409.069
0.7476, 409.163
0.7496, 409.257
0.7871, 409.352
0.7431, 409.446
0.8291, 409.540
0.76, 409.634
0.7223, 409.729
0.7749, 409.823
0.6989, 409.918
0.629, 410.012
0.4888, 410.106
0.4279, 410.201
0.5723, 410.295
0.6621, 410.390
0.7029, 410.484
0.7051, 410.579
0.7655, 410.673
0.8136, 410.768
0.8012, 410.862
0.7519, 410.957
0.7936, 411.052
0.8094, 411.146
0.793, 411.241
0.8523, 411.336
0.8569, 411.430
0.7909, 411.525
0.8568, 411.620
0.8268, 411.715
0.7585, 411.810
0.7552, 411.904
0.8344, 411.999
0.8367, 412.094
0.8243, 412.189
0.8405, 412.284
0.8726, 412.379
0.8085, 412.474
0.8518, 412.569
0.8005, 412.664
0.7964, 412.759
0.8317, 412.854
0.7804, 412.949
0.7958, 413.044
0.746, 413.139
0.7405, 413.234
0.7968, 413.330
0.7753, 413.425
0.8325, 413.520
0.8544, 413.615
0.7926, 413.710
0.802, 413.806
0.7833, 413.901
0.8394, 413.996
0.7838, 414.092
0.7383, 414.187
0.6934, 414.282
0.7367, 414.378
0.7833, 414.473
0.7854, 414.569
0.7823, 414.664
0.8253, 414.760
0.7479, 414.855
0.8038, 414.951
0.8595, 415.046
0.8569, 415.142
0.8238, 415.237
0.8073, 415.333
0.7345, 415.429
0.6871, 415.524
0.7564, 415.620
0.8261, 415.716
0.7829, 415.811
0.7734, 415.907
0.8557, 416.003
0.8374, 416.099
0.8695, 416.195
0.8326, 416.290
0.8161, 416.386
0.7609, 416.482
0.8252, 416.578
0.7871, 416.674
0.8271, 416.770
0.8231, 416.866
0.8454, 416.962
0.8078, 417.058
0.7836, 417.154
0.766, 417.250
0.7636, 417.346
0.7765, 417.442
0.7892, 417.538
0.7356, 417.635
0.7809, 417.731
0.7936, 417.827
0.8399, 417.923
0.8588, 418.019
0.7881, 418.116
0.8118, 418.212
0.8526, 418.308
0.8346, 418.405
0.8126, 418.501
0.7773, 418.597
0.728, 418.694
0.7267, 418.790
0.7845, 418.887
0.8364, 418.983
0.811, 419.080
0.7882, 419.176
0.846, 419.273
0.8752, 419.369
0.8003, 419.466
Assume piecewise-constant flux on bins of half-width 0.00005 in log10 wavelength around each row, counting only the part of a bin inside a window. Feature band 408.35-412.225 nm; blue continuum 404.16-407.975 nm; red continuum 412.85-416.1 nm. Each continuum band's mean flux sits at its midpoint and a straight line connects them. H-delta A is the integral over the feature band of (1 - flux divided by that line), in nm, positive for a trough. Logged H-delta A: 0.10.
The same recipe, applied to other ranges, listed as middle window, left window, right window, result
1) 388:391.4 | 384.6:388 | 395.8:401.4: 0.141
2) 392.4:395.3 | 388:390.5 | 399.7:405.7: 0.463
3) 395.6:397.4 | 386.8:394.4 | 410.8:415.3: 0.413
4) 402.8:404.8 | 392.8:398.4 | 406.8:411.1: -0.177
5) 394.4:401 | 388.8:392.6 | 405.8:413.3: 0.230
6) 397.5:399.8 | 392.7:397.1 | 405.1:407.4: -0.436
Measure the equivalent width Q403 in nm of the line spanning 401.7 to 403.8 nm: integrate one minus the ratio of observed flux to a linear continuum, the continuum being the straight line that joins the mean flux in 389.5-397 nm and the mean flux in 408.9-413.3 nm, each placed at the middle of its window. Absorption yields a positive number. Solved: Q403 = -0.16 nm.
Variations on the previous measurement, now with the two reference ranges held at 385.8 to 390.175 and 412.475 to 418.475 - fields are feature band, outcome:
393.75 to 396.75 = 0.11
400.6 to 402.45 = -0.12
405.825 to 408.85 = -0.07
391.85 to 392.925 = 0.07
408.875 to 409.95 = -0.01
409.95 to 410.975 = 0.15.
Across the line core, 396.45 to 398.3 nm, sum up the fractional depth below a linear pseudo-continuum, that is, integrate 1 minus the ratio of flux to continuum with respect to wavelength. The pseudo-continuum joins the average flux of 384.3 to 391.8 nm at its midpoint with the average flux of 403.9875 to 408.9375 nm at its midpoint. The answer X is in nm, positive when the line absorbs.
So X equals 0.46 nm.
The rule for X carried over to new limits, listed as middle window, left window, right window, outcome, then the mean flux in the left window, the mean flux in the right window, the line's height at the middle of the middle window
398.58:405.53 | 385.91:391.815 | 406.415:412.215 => -0.309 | 0.7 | 0.77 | 0.745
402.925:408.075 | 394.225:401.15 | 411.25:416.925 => -0.149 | 0.702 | 0.803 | 0.75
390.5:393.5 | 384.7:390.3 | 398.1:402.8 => 0.401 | 0.698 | 0.783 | 0.728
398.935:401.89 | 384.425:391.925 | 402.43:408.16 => -0.127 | 0.712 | 0.772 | 0.755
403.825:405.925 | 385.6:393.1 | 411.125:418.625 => -0.072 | 0.689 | 0.802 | 0.758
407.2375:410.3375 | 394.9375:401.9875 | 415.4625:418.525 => 0.028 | 0.712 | 0.803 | 0.763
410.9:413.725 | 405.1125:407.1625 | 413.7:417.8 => -0.065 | 0.787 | 0.793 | 0.791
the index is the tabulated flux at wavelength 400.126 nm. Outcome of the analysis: 0.7957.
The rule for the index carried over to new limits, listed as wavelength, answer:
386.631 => 0.7204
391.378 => 0.749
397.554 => 0.6784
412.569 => 0.8518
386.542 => 0.7299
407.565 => 0.7902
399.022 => 0.8428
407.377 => 0.7899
